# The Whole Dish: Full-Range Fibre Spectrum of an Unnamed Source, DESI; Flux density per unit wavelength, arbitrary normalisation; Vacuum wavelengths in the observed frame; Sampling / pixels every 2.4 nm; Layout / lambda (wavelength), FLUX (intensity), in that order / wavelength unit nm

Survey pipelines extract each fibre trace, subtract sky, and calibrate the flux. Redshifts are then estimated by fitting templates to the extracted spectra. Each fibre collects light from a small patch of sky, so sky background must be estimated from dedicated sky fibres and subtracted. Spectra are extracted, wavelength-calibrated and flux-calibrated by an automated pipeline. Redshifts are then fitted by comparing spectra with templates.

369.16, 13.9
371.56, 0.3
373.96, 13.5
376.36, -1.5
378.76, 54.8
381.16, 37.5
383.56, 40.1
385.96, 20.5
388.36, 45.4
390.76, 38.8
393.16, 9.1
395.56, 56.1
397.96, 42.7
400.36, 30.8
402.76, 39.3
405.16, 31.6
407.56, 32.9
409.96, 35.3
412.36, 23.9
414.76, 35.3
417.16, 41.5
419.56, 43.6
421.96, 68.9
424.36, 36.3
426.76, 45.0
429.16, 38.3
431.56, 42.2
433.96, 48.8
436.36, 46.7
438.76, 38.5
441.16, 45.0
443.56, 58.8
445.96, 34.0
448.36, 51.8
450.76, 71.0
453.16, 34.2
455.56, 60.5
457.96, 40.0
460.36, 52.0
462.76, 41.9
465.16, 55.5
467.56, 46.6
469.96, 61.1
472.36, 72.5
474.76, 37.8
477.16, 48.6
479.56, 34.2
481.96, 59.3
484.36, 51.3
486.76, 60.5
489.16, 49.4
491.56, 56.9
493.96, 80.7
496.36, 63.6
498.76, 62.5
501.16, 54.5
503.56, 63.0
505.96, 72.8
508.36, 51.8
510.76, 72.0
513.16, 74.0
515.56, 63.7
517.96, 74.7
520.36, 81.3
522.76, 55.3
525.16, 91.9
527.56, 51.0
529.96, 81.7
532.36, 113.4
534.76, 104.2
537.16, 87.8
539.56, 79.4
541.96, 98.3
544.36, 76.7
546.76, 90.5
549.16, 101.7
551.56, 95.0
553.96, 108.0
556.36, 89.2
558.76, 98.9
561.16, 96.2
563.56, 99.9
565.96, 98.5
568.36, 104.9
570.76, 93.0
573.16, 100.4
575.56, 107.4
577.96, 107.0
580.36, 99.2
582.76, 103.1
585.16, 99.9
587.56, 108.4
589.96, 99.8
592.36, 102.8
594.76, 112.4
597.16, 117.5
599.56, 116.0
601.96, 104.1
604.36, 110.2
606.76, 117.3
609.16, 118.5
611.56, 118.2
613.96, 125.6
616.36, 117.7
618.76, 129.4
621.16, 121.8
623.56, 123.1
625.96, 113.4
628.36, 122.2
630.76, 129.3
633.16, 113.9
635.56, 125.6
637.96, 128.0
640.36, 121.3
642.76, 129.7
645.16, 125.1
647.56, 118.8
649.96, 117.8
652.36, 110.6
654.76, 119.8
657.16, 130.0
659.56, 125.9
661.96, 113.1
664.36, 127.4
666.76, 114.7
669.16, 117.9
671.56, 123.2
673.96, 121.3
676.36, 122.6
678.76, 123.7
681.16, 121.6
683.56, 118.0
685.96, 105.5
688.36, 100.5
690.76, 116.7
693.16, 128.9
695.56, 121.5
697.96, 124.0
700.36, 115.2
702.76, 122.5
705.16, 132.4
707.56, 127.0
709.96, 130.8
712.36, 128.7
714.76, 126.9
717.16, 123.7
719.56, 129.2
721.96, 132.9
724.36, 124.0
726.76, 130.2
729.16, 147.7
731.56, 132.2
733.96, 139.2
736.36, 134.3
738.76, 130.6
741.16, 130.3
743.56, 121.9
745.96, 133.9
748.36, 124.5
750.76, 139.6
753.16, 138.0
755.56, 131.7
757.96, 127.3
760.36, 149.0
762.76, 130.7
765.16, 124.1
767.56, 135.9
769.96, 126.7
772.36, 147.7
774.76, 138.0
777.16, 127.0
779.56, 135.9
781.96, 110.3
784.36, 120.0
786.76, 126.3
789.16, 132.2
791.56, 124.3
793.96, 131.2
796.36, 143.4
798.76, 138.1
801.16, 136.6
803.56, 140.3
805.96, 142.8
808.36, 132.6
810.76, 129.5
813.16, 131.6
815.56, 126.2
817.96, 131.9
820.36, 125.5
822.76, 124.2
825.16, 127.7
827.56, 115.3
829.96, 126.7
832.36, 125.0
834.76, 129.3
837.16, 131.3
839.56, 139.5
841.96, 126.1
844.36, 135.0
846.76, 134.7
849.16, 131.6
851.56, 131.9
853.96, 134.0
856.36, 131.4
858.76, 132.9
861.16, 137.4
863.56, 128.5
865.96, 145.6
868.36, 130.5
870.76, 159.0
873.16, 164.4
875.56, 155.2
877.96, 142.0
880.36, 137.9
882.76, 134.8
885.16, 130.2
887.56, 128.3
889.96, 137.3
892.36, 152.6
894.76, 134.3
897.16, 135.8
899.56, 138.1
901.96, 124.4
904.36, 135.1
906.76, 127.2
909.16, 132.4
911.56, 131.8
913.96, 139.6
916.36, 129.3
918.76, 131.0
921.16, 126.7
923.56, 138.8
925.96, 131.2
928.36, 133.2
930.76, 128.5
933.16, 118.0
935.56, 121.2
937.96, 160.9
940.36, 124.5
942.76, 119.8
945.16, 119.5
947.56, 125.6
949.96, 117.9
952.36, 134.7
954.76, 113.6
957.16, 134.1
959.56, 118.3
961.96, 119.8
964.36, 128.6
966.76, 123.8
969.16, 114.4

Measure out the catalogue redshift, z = 0.328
